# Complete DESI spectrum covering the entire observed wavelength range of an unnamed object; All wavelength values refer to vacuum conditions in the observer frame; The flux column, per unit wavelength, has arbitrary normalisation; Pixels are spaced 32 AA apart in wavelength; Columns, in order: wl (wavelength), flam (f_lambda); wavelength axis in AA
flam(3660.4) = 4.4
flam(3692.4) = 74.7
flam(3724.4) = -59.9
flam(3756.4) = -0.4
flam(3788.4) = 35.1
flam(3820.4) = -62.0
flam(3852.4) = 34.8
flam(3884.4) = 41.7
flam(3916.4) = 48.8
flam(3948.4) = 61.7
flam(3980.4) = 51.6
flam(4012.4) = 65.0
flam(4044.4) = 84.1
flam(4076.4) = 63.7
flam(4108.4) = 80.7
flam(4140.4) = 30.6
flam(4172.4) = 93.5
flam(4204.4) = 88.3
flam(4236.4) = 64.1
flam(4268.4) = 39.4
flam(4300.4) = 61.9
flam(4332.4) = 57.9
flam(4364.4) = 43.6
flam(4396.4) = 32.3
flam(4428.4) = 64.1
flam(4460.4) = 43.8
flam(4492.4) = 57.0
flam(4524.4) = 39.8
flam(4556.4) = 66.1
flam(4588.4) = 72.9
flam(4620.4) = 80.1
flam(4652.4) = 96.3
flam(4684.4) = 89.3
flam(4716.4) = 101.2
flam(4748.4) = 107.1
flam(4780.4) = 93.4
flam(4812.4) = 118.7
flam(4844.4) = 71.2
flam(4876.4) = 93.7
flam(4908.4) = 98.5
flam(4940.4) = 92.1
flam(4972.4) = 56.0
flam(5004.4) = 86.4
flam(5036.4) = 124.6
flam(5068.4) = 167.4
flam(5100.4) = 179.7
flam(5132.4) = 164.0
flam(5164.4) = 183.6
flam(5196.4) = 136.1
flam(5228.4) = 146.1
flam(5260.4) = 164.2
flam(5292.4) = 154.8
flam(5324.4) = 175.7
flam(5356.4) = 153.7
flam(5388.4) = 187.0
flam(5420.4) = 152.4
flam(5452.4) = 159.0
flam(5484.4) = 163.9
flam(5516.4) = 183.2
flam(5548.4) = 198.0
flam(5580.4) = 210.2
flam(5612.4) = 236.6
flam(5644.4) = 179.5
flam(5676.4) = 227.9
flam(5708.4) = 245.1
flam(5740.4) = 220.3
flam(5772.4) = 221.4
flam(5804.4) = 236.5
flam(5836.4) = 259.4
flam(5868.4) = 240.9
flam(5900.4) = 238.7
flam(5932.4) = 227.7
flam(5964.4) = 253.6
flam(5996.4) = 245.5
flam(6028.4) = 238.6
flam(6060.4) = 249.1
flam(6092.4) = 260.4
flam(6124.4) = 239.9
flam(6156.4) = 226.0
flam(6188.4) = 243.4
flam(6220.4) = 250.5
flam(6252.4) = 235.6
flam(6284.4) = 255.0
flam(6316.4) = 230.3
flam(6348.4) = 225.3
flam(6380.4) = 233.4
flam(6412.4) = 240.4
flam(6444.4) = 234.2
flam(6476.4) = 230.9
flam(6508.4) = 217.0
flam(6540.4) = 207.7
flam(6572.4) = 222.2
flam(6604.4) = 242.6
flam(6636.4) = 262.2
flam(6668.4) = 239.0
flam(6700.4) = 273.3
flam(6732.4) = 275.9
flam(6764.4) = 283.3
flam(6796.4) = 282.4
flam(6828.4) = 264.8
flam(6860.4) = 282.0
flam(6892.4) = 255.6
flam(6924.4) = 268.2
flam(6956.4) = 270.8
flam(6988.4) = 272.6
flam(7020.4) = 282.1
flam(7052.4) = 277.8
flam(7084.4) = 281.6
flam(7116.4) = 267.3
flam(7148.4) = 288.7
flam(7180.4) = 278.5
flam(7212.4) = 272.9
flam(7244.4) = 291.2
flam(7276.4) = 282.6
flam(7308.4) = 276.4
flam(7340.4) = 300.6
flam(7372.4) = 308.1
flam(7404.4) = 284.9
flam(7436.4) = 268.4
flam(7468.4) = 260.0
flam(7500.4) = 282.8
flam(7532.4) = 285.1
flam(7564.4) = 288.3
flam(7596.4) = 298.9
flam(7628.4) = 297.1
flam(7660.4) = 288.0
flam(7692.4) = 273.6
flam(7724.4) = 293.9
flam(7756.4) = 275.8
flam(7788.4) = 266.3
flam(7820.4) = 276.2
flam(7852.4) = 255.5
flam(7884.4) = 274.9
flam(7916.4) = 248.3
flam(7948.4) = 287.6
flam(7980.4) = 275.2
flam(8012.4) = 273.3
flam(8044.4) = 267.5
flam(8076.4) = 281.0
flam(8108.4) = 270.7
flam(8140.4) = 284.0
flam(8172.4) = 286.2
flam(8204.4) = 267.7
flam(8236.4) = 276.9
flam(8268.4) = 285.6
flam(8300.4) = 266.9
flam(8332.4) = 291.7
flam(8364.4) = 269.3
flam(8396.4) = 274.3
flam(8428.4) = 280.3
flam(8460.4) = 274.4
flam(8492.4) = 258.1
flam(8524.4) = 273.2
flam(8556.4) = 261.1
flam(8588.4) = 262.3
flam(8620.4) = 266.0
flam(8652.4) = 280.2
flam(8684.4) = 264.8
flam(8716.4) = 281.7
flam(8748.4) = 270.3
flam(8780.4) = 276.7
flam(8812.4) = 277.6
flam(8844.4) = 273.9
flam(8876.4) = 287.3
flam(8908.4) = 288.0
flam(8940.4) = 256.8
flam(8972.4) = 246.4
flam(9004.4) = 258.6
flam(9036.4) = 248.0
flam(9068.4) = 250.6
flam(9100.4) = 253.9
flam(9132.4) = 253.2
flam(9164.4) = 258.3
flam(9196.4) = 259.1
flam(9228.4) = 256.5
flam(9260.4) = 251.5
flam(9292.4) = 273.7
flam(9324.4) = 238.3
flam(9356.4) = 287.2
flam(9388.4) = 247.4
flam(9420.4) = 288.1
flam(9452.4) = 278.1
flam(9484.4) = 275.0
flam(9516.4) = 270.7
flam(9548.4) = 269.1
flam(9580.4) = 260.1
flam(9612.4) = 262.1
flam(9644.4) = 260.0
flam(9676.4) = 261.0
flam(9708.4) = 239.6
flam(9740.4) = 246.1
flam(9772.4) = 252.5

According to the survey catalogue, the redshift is 0.265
